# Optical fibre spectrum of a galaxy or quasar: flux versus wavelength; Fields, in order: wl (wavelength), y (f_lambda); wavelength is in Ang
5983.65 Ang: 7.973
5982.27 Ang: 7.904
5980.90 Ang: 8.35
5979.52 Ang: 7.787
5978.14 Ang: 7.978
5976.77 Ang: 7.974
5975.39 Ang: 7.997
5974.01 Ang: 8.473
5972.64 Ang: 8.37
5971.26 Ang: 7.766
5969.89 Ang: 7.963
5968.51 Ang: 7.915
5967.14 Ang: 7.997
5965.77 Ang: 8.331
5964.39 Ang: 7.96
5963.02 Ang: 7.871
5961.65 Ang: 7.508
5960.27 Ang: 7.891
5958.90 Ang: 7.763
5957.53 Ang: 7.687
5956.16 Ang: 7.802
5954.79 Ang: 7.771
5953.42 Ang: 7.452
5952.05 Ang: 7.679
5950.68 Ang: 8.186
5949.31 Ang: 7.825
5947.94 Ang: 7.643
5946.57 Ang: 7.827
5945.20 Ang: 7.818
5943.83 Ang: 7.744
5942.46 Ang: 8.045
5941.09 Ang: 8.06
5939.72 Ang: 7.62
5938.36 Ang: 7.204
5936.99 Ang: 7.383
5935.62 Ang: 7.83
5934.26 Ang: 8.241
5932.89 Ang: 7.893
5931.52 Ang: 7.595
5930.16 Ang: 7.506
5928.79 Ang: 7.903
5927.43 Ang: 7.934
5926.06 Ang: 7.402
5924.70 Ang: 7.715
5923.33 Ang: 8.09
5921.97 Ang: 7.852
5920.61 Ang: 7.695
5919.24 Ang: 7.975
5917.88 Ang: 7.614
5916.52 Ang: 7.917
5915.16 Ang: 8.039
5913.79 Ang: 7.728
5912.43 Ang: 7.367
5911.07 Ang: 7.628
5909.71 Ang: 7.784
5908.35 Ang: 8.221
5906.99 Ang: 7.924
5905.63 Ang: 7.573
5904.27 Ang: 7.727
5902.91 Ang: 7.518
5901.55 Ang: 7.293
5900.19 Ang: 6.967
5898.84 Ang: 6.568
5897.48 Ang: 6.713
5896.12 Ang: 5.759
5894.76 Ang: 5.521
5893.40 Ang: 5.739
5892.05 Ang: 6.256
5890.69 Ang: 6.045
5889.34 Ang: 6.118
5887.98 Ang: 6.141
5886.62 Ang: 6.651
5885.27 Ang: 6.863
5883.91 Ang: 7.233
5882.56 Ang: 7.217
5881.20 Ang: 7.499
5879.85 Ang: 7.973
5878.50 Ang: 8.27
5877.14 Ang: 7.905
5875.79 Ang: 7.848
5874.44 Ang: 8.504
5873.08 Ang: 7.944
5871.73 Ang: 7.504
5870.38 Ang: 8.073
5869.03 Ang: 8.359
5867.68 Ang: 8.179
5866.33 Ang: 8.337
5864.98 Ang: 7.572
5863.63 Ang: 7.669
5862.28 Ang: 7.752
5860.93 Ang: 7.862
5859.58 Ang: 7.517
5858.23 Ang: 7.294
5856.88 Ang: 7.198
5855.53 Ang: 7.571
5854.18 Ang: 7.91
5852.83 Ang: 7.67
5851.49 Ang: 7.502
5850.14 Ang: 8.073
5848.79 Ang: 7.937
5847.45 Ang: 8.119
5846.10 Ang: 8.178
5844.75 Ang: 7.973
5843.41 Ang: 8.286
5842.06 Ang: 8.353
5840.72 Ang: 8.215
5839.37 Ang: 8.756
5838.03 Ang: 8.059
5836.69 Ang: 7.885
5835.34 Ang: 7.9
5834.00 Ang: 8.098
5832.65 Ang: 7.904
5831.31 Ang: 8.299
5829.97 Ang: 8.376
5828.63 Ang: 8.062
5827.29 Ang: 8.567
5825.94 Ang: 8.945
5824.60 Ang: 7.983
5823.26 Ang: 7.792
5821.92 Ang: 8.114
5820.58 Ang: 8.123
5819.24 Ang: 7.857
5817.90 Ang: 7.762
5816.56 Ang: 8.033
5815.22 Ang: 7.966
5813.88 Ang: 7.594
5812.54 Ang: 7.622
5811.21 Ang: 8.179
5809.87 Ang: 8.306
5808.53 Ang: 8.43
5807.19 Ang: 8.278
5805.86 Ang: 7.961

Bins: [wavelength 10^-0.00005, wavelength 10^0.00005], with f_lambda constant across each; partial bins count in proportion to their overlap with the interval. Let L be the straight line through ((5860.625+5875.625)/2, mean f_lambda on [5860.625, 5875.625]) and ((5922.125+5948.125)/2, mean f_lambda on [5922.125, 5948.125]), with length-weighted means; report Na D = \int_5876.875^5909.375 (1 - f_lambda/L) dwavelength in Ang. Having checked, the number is 3.76 Ang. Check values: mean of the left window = 7.98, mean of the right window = 7.76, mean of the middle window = 6.98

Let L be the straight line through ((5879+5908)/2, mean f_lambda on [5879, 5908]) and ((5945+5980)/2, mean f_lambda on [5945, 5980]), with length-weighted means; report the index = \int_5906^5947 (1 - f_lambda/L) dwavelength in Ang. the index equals -2.45 Ang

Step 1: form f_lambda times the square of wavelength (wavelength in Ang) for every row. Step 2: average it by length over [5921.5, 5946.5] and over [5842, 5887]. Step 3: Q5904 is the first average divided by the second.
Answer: 1.02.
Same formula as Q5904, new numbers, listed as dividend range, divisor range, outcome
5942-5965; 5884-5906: 1.20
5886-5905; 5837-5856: 0.82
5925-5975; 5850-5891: 1.06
